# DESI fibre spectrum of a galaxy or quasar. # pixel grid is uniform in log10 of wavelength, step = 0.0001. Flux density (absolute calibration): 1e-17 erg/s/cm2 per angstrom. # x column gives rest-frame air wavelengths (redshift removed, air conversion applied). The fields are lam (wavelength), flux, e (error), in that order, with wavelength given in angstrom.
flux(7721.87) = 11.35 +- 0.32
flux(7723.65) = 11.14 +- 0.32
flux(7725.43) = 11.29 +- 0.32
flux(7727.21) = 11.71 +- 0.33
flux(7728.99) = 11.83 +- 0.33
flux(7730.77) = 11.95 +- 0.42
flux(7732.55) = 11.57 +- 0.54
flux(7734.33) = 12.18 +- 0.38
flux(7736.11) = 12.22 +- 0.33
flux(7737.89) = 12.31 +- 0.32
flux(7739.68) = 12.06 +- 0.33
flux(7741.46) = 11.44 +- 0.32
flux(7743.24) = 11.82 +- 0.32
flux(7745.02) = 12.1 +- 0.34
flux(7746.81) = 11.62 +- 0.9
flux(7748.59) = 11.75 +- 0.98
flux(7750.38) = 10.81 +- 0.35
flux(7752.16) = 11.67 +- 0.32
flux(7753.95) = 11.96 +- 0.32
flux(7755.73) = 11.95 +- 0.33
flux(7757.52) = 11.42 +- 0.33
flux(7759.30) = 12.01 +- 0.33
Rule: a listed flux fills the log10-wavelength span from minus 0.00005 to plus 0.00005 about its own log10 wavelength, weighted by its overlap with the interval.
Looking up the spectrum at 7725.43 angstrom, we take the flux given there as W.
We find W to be 11.29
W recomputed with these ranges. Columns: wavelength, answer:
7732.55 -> 11.57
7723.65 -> 11.14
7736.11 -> 12.22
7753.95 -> 11.96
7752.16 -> 11.67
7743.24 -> 11.82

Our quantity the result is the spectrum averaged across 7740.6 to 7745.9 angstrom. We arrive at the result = 11.8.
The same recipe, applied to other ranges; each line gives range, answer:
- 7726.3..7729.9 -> 11.8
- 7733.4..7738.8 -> 12.2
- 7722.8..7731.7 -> 11.6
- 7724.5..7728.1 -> 11.5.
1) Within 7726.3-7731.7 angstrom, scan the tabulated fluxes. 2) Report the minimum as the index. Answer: 11.71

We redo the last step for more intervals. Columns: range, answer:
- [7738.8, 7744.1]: 11.44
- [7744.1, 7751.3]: 10.81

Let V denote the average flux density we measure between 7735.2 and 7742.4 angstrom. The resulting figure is 12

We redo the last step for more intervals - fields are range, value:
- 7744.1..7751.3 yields 11.6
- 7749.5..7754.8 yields 11.5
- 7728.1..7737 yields 12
